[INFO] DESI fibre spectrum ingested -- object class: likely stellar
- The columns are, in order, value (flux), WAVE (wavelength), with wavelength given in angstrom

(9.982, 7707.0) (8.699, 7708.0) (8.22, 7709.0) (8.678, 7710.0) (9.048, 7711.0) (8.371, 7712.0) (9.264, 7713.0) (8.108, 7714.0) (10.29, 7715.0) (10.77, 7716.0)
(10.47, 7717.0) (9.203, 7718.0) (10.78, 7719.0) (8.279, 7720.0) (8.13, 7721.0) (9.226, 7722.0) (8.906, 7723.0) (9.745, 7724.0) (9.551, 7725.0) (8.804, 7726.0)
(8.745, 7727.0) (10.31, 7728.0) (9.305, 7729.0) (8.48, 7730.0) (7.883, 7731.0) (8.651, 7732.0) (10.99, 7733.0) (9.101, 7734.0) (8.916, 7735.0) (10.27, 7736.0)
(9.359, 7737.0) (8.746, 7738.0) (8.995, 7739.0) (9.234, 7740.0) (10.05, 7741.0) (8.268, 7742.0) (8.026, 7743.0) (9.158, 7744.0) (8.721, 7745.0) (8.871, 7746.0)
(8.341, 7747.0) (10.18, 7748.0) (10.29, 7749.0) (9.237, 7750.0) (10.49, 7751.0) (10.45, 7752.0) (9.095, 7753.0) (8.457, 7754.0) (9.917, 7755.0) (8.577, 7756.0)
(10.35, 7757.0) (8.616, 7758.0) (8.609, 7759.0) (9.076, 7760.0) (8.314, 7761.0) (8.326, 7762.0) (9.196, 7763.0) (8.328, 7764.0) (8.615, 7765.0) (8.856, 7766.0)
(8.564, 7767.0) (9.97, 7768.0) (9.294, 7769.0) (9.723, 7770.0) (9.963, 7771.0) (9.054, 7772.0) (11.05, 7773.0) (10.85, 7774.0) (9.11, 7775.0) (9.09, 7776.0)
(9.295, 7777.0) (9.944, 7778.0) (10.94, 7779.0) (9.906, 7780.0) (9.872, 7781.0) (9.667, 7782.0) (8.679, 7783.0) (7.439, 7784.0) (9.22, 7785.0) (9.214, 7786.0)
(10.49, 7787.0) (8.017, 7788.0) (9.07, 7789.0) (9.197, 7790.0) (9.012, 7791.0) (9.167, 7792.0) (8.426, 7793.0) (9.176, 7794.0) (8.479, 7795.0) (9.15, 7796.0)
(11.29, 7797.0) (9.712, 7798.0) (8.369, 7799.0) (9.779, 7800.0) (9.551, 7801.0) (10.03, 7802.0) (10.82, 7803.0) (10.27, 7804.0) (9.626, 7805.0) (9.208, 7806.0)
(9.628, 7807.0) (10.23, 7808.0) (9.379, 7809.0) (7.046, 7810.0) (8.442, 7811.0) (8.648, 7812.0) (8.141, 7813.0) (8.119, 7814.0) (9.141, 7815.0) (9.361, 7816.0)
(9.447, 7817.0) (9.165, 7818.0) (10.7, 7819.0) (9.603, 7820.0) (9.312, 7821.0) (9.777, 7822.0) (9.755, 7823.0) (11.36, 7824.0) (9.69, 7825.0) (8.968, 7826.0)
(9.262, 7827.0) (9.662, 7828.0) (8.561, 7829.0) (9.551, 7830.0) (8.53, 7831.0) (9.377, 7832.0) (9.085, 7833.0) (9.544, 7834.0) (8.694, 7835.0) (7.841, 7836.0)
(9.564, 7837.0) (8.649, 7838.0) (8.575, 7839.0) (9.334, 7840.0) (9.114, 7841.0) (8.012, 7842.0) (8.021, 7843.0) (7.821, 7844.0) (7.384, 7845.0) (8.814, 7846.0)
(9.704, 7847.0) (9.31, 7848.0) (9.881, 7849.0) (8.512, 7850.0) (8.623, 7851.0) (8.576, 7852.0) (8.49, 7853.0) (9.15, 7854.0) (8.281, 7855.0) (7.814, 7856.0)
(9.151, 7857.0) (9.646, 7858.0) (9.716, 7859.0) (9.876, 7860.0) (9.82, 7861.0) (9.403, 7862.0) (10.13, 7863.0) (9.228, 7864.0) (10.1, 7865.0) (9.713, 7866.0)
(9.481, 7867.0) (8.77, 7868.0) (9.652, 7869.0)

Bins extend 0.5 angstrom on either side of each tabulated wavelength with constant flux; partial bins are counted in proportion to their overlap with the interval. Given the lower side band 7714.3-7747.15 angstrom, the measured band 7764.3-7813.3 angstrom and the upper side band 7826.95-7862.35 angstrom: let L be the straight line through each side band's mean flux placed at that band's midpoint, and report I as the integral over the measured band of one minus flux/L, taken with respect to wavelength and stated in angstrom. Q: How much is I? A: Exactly -1.56 angstrom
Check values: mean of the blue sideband 9.23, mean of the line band 9.36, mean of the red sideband 8.92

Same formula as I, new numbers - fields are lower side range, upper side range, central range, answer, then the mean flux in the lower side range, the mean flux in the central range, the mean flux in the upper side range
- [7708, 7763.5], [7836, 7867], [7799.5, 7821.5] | -0.7 angstrom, 9.19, 9.35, 9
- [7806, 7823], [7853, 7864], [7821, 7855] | 0.8 angstrom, 9.15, 9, 9.26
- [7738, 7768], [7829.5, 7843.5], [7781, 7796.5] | 0.0 angstrom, 9.09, 8.99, 8.85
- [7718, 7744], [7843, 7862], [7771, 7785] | -0.8 angstrom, 9.15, 9.61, 8.91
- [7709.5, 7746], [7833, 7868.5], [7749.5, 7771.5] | -0.1 angstrom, 9.19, 9.18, 8.99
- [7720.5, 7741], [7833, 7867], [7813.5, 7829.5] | -0.8 angstrom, 9.19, 9.49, 8.99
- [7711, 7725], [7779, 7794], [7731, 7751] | 0.1 angstrom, 9.35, 9.23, 9.16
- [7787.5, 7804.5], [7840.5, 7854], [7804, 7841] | -0.8 angstrom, 9.38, 9.21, 8.65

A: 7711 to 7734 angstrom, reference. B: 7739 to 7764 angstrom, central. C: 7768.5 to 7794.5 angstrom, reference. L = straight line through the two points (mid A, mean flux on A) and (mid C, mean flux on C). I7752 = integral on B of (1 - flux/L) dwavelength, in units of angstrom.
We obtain 0.5 angstrom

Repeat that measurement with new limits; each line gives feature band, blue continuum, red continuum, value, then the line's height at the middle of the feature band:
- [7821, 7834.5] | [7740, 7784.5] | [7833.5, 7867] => -0.6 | 9.07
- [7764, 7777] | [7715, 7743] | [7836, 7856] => -0.5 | 9.08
